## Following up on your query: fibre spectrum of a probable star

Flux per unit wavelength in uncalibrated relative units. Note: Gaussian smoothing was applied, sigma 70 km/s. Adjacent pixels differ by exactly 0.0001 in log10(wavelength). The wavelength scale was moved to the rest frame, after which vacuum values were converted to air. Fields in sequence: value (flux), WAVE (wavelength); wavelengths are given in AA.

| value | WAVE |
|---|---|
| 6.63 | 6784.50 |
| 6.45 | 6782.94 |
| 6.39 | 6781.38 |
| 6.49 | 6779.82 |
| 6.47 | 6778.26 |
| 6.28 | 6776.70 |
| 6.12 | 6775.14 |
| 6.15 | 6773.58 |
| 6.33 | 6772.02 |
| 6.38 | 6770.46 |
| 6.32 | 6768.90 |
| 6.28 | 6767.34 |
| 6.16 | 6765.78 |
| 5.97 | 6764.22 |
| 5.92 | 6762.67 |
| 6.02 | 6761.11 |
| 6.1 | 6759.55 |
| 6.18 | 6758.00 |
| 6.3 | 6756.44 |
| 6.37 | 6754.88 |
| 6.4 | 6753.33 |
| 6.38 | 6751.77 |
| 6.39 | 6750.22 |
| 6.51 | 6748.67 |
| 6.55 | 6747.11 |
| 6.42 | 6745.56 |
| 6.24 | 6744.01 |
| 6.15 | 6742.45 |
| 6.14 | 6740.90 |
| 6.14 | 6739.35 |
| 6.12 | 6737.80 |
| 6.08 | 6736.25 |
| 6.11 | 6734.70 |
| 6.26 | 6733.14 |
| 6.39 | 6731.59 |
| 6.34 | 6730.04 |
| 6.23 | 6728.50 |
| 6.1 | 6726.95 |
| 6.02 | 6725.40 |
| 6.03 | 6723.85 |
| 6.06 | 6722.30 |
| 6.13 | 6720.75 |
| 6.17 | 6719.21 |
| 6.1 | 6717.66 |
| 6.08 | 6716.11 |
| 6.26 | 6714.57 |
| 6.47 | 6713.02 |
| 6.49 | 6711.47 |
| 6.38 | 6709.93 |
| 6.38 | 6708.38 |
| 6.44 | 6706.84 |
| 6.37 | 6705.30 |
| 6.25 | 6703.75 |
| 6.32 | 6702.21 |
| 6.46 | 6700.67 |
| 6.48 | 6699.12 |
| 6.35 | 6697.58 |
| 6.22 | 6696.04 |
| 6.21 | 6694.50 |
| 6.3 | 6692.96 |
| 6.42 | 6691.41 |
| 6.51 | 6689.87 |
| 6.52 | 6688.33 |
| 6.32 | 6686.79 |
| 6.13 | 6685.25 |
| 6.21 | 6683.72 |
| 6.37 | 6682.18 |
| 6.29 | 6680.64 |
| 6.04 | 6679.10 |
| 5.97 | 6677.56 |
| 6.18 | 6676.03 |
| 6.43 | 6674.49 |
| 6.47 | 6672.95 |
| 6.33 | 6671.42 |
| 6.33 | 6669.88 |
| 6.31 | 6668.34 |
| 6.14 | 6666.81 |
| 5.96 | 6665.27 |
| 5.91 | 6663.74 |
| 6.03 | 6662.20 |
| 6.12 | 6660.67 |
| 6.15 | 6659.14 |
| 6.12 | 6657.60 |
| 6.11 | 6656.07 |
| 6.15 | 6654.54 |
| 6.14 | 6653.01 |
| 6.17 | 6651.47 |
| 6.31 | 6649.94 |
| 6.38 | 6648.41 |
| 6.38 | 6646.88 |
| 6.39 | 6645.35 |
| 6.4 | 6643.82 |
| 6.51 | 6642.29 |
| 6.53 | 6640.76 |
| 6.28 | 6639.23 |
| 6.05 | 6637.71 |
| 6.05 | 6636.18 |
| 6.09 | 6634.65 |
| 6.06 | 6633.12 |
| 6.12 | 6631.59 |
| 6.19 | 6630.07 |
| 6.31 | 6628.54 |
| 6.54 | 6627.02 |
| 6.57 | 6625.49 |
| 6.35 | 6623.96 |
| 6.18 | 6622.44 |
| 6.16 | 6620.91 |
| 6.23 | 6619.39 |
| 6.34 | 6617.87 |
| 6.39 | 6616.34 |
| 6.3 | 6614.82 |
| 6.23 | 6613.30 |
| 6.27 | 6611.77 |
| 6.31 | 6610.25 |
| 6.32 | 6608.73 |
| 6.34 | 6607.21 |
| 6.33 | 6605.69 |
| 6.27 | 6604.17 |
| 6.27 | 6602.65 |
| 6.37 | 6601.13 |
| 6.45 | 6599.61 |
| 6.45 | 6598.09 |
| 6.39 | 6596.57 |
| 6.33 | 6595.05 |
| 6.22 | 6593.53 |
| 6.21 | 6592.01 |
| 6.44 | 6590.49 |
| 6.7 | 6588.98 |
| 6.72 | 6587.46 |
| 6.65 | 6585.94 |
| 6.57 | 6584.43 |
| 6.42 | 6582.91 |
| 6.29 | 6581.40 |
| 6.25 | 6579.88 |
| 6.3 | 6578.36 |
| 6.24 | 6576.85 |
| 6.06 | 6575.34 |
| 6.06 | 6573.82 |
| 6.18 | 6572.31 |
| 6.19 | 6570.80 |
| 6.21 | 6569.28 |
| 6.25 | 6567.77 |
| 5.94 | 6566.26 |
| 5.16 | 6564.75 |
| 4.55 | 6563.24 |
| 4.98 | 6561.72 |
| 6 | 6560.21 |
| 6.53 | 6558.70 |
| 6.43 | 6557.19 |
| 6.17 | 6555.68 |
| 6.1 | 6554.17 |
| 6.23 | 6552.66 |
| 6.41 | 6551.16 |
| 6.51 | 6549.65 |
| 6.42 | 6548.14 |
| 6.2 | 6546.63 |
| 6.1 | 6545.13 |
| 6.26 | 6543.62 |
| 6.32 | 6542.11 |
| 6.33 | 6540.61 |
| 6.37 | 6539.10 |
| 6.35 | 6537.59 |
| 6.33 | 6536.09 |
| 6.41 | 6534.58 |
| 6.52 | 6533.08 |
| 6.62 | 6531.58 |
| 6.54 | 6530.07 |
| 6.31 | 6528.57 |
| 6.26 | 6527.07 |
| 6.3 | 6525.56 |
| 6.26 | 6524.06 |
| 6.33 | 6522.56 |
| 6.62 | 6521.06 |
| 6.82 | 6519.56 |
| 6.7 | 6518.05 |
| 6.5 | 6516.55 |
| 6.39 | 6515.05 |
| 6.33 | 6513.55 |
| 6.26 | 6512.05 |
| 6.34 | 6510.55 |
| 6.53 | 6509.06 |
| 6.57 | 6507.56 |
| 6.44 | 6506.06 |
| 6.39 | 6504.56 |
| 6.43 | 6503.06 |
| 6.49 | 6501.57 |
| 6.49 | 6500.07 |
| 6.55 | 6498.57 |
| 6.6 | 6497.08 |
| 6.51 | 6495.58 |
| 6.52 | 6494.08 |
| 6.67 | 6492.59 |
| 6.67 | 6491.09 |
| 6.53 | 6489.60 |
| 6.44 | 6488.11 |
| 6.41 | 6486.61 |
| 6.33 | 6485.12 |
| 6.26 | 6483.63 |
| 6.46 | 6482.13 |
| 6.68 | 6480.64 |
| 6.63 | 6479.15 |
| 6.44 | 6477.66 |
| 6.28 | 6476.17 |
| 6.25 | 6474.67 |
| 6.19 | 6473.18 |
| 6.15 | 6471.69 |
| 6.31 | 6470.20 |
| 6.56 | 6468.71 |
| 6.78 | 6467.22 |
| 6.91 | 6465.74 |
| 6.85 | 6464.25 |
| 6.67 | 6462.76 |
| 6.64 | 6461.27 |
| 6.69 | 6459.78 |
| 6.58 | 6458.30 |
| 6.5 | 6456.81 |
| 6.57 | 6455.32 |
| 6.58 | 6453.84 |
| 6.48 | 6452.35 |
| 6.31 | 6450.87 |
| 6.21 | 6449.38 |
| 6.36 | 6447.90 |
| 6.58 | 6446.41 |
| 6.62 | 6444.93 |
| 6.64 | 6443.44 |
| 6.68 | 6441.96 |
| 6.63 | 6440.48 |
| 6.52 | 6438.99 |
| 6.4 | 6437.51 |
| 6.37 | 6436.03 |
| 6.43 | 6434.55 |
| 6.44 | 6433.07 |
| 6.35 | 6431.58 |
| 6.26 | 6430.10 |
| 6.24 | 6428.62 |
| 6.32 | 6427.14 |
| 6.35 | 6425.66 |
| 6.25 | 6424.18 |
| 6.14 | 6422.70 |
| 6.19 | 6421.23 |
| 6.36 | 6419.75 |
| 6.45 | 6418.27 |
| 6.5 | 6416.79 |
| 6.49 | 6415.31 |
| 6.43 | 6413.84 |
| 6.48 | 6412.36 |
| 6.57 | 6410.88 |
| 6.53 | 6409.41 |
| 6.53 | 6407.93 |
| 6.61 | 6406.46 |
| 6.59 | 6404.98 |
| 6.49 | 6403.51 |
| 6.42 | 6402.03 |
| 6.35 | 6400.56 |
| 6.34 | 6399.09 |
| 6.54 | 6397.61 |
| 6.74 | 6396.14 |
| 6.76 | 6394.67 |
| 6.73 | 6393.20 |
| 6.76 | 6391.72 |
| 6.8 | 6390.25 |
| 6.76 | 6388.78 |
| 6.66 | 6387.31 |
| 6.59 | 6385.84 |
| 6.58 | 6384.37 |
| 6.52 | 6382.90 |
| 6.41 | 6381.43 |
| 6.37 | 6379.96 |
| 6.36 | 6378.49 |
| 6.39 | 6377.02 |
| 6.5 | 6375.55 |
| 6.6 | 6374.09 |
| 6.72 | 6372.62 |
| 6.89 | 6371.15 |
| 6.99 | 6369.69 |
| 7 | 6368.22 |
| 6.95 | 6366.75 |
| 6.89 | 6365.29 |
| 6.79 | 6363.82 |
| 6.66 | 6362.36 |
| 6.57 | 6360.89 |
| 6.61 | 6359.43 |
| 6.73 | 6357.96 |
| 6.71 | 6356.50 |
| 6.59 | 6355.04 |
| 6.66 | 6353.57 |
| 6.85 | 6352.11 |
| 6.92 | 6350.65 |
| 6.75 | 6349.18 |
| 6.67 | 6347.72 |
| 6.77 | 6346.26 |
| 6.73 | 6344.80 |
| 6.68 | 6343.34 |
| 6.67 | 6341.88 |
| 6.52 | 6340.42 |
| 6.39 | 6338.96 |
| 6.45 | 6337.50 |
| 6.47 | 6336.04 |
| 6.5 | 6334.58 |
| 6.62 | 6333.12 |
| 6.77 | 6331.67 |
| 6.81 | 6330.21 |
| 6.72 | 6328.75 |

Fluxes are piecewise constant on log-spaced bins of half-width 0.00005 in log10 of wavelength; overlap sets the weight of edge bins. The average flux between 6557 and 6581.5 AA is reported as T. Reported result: 5.96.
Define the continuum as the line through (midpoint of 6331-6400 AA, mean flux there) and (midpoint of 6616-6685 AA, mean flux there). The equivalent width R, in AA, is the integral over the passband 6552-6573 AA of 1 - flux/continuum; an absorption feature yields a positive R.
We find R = 1.47 AA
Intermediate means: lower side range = 6.66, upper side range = 6.24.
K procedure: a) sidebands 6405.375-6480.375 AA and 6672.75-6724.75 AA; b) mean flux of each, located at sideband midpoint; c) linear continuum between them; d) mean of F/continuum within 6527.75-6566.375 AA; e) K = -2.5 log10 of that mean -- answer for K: 0.04 mag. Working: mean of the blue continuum 6.47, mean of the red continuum 6.29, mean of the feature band 6.16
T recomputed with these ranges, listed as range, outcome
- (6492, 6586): 6.3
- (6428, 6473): 6.51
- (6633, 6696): 6.24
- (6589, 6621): 6.33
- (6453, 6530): 6.49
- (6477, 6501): 6.51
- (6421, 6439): 6.33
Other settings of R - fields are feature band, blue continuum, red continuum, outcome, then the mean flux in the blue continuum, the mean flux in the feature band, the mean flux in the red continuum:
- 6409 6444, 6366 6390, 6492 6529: 0.9 AA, 6.65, 6.42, 6.46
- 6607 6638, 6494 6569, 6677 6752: 0.1 AA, 6.3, 6.26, 6.27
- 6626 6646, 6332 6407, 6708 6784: 0.3 AA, 6.64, 6.27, 6.25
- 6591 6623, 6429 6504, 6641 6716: 0.3 AA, 6.5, 6.3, 6.28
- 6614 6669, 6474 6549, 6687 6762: 0.9 AA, 6.43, 6.23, 6.28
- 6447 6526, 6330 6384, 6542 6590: -1.6 AA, 6.66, 6.49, 6.17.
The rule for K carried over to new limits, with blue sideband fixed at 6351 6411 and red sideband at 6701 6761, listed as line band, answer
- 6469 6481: 0.03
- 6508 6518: 0.01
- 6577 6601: 0.00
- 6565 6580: 0.05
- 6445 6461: 0.01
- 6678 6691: 0.00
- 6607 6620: 0.01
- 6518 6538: 0.01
